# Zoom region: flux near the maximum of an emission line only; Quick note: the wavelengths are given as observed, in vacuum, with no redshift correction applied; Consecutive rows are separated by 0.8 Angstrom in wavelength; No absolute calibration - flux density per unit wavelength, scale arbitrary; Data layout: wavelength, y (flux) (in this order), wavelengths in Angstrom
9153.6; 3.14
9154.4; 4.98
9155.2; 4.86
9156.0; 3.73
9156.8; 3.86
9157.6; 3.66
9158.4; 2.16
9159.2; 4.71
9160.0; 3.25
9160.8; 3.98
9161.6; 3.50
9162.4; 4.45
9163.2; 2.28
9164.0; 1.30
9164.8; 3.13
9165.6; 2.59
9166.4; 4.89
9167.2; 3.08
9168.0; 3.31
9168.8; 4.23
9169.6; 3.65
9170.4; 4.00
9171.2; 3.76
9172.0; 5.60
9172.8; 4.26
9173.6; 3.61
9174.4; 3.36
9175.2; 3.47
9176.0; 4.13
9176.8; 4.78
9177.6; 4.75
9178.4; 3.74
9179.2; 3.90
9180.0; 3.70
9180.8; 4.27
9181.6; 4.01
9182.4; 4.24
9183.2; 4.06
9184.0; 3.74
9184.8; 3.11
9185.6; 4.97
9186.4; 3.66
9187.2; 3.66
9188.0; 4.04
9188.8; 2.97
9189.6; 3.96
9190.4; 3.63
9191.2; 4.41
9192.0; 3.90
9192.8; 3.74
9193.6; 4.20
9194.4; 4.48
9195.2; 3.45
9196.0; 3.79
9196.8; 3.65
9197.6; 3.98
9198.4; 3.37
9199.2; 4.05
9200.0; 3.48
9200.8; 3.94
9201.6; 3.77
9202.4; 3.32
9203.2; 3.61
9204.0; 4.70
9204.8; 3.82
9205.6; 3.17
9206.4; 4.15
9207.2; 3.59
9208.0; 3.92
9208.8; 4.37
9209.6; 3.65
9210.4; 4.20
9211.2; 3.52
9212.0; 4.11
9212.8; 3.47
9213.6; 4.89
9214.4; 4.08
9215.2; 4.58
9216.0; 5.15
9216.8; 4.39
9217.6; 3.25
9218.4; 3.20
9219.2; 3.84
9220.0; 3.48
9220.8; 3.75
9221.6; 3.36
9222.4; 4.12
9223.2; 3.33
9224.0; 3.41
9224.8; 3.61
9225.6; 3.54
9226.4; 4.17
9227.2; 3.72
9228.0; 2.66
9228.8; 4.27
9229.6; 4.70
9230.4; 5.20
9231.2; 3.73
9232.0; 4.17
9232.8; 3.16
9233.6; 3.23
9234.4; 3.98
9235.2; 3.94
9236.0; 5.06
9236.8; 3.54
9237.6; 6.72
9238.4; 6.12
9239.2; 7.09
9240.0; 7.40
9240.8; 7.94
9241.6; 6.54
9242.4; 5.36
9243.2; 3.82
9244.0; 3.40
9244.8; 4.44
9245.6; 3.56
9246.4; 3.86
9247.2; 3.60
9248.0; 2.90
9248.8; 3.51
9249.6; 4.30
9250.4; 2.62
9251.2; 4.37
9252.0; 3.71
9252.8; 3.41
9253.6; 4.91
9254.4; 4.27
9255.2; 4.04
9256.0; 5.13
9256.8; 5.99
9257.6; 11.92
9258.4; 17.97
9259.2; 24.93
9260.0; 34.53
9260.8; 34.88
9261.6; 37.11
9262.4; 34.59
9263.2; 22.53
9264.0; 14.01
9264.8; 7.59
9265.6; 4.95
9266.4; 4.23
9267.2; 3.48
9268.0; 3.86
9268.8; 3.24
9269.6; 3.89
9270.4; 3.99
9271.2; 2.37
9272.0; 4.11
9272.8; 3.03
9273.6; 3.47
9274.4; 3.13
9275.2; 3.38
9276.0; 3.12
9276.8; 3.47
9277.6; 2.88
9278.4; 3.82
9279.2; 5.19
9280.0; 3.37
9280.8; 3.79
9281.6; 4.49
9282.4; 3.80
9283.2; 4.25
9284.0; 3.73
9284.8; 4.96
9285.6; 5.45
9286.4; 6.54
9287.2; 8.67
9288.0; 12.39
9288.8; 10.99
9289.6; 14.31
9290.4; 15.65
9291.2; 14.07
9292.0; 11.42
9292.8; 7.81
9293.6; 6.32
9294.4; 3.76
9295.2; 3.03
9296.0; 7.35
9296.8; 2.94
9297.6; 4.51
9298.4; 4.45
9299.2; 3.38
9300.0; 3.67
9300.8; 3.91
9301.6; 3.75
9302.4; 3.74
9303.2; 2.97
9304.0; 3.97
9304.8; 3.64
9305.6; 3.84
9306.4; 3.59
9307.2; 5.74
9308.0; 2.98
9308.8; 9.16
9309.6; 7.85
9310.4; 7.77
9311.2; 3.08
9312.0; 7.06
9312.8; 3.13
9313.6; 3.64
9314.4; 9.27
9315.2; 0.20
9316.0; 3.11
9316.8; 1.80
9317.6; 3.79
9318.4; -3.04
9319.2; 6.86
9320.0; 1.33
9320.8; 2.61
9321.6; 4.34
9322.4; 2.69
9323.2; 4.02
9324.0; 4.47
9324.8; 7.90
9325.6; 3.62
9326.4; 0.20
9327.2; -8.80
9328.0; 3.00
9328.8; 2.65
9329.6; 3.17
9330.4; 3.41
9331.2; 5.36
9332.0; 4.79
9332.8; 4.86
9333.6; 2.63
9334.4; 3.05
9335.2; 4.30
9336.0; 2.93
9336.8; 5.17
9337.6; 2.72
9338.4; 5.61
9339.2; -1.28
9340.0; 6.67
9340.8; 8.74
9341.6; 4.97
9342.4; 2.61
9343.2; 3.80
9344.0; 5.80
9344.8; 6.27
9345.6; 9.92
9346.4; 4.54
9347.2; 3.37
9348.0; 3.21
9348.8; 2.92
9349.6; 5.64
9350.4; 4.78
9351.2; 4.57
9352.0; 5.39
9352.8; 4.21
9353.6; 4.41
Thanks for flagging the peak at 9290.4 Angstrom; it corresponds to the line [N II] 6583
